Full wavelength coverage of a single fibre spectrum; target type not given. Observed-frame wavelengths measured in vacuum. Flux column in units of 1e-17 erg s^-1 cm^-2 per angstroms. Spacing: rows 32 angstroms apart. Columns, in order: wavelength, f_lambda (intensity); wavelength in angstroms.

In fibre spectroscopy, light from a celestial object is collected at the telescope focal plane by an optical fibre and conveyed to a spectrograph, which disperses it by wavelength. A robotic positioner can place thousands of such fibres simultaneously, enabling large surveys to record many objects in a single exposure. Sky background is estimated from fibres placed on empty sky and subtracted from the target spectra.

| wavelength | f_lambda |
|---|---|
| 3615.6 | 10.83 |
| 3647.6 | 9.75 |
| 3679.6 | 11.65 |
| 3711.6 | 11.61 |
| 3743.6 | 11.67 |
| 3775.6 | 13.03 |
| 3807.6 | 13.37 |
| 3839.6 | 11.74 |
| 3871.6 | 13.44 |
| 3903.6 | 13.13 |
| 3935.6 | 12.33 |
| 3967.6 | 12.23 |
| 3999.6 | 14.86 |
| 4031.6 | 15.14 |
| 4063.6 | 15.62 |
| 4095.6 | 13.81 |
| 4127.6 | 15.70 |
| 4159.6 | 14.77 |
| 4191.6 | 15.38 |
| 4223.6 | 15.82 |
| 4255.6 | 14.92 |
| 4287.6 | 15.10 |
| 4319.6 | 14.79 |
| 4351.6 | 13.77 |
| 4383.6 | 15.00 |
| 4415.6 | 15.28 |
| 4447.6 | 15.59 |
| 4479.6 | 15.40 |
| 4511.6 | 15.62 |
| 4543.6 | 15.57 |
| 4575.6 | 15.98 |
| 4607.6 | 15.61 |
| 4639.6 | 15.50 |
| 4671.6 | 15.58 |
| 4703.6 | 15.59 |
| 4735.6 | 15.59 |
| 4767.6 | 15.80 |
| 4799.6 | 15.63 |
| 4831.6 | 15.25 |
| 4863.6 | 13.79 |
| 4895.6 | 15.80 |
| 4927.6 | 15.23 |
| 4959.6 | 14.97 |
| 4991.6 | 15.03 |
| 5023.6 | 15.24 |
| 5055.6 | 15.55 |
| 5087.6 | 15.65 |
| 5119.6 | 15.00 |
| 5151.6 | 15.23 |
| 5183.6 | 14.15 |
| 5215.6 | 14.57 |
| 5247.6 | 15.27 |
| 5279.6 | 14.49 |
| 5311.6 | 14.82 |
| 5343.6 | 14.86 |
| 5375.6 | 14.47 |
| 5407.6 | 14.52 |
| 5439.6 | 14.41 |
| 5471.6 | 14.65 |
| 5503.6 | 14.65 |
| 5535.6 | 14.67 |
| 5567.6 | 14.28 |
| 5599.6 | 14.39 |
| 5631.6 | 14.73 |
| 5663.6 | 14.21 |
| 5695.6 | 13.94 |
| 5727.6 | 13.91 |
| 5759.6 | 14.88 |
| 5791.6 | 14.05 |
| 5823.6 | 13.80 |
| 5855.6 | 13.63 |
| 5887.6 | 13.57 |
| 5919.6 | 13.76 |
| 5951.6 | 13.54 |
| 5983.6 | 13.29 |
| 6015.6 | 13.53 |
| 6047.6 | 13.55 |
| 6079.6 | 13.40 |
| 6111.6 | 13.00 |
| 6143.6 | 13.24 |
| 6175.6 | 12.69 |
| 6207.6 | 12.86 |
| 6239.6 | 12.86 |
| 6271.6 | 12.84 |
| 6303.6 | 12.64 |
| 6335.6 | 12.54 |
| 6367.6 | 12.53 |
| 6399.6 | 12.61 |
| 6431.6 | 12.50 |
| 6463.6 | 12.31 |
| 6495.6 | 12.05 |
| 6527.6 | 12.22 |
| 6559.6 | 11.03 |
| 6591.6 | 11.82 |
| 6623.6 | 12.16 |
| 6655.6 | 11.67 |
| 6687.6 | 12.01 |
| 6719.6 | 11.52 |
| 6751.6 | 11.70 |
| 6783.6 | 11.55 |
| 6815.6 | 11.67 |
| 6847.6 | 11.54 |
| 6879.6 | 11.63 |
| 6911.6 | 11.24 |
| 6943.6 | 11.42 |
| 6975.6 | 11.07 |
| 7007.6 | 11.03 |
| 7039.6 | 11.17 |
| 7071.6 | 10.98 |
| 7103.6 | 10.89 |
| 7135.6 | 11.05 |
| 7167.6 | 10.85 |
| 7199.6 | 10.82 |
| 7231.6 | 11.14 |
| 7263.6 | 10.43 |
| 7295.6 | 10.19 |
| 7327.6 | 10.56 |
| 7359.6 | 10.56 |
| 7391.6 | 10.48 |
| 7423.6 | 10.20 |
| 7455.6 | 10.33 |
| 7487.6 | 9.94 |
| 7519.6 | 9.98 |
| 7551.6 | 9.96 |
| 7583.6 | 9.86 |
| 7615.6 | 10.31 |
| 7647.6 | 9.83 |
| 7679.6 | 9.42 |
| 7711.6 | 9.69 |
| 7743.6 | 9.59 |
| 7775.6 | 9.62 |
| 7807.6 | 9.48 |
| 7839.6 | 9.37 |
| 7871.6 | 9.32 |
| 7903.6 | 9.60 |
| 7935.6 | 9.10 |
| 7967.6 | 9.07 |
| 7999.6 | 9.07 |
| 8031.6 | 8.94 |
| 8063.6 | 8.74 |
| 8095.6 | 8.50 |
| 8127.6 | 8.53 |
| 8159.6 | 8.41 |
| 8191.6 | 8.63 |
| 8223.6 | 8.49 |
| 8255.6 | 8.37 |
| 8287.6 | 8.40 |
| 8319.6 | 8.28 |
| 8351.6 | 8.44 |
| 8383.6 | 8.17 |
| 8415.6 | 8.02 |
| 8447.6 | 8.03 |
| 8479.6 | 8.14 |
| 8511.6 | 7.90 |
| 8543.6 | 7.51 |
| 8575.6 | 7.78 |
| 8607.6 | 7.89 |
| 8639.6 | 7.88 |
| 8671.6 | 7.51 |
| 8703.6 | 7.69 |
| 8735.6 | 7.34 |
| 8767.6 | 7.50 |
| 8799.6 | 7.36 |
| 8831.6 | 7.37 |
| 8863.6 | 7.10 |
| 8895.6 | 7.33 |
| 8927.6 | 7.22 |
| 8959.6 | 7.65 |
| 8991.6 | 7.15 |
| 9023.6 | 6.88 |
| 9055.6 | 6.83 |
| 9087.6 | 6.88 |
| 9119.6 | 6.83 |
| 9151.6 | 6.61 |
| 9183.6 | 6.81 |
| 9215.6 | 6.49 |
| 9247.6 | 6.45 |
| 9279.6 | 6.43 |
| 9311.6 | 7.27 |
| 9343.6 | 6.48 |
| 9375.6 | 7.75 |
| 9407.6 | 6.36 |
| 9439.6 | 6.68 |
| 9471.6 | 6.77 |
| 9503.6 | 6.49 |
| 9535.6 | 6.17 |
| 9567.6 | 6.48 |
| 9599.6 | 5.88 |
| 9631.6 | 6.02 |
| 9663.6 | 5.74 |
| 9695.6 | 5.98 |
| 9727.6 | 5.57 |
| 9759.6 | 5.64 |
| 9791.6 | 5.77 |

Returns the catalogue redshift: 0.000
